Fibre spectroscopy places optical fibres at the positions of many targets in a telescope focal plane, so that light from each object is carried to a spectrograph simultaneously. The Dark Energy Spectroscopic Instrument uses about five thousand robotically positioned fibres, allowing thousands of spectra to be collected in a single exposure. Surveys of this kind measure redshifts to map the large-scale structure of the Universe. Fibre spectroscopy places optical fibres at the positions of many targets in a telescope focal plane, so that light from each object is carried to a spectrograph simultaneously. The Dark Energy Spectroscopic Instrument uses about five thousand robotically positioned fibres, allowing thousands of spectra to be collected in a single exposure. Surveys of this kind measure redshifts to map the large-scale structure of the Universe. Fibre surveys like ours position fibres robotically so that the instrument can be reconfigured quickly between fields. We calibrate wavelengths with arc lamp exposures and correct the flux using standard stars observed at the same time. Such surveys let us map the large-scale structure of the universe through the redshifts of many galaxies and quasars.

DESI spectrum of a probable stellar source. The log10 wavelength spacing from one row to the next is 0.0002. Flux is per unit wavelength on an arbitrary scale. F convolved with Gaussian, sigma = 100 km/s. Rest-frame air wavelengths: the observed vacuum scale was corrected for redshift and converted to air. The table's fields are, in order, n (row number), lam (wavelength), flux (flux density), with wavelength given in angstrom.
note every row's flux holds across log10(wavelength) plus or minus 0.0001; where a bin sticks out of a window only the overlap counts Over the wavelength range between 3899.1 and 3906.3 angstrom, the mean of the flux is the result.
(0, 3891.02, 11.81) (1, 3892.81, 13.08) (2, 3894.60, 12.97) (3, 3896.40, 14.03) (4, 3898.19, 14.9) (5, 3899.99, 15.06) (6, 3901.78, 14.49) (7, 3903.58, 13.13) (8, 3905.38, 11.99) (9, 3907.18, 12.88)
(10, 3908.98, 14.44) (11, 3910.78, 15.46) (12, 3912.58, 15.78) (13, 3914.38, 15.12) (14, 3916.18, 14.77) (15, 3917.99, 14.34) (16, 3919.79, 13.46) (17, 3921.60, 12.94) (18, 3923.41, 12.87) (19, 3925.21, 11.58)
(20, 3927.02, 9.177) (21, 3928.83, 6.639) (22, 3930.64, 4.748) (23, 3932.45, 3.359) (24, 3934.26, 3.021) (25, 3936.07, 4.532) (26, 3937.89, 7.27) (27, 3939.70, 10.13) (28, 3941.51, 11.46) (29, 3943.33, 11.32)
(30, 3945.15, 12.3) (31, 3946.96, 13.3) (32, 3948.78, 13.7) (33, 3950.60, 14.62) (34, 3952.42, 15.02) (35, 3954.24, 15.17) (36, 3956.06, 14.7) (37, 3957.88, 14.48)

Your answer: 13.7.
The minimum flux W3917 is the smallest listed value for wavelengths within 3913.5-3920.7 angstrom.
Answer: 13.46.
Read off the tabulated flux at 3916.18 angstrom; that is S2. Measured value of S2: 14.77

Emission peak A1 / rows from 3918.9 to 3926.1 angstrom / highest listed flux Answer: 13.46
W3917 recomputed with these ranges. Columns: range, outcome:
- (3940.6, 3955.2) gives 11.32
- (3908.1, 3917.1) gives 14.44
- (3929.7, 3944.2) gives 3.021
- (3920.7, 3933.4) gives 3.359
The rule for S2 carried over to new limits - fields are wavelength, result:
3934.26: 3.021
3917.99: 14.34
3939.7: 10.13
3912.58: 15.78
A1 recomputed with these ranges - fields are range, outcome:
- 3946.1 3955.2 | 15.17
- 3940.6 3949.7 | 13.7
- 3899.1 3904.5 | 15.06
